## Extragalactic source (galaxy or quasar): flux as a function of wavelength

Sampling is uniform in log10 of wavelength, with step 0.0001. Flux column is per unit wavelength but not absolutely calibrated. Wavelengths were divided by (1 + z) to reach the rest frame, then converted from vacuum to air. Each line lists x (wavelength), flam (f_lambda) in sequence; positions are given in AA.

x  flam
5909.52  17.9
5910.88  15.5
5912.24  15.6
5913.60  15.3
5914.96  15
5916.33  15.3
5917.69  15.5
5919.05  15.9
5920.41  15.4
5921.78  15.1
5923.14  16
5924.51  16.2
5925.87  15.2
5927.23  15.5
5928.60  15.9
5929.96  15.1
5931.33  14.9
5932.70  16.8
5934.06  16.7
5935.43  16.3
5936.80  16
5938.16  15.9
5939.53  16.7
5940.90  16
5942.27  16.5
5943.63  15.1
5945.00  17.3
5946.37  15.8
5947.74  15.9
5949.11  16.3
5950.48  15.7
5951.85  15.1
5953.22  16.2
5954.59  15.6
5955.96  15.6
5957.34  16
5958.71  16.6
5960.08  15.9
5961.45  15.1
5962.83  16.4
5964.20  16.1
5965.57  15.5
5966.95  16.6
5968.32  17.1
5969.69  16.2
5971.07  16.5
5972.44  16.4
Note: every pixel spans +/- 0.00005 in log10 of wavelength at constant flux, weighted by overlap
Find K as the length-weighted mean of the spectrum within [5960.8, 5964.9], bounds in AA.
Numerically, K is 15.9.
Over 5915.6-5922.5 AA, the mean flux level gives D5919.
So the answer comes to 15.4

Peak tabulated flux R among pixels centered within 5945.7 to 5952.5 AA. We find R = 16.3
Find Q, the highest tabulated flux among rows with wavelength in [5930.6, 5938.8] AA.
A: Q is 16.8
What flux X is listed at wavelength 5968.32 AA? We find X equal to 17.1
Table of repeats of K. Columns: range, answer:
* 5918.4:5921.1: 15.6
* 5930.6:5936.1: 16.1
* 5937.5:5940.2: 16.3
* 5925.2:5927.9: 15.4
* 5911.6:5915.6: 15.3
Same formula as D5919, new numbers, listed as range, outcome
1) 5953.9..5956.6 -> 15.6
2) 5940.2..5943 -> 16.3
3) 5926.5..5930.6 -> 15.5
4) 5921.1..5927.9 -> 15.6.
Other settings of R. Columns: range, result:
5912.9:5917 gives 15.3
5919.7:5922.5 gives 15.4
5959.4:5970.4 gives 17.1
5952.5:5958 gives 16.2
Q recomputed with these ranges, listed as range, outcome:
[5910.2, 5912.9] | 15.6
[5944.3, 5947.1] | 17.3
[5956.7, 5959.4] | 16.6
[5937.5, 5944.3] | 16.7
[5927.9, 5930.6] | 15.9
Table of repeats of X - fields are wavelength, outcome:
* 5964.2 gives 16.1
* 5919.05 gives 15.9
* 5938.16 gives 15.9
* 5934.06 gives 16.7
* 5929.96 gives 15.1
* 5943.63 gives 15.1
